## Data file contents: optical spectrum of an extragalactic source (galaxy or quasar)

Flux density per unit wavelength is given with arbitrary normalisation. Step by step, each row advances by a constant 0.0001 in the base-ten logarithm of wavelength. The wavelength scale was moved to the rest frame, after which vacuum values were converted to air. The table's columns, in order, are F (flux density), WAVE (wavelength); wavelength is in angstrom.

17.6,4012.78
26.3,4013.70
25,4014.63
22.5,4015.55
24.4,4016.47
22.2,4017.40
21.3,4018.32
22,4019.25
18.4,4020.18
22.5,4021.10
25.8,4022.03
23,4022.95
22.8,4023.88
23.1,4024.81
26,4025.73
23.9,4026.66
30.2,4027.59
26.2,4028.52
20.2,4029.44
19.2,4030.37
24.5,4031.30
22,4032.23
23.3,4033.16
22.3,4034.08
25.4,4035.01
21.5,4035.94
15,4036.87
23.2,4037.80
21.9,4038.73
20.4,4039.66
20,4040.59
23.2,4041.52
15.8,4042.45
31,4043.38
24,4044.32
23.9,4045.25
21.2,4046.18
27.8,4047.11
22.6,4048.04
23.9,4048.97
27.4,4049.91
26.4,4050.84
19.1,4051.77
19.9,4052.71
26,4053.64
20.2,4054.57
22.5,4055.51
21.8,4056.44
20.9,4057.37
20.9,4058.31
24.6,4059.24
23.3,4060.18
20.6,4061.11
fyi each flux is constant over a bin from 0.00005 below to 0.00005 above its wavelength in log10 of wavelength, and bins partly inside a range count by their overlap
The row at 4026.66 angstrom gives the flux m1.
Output 23.9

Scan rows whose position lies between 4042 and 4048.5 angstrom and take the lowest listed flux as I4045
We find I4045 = 15.8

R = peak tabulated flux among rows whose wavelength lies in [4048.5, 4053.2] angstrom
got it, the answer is 27.4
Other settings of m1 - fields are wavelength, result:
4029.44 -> 20.2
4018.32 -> 21.3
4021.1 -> 22.5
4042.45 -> 15.8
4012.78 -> 17.6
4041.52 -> 23.2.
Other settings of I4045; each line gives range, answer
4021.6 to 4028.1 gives 22.8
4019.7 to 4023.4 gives 18.4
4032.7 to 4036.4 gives 21.5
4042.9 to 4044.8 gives 24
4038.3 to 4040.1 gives 20.4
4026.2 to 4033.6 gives 19.2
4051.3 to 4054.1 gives 19.1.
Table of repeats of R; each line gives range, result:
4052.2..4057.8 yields 26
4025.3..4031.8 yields 30.2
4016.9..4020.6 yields 22.2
